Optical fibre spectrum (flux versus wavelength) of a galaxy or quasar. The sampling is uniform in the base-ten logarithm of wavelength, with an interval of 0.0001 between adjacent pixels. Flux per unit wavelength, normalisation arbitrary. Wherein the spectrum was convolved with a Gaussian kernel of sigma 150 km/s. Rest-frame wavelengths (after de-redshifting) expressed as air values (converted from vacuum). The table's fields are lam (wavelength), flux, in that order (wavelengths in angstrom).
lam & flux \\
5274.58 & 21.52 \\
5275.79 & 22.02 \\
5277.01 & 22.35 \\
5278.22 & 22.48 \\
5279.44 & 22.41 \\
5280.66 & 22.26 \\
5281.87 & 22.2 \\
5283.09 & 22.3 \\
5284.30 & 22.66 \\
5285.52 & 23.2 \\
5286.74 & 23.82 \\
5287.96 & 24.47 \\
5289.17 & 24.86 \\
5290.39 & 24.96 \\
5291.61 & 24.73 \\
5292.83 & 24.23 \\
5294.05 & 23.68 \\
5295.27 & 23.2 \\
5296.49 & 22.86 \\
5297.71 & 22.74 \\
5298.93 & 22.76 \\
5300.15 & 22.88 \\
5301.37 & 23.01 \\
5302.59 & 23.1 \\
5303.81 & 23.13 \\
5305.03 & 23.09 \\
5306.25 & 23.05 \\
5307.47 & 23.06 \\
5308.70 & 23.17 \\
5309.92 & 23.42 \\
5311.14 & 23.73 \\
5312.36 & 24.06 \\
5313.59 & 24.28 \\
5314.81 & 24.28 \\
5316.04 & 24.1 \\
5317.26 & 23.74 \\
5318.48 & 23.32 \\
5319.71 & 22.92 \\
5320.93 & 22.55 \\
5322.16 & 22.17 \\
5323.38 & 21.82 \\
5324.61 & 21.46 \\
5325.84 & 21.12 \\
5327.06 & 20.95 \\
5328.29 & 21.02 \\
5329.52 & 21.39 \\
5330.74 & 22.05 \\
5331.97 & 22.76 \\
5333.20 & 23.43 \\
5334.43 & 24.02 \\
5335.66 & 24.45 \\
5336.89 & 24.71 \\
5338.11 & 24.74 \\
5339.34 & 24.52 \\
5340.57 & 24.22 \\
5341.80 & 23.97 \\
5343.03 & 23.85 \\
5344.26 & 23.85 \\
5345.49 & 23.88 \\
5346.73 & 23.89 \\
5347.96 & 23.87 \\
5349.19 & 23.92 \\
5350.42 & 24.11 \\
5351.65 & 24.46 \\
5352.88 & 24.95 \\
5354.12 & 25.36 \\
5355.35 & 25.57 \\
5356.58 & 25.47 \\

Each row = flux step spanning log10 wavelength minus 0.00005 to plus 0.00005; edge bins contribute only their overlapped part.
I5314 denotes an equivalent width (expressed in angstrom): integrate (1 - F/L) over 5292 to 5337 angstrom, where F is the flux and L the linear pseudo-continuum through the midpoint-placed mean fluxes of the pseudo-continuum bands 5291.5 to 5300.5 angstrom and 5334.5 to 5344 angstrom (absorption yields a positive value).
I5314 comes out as 1.4 angstrom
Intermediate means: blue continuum 23.3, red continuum 24.3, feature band 23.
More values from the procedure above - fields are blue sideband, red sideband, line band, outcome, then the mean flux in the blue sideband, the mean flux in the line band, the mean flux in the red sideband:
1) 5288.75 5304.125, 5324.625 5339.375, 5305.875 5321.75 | -0.22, 23.5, 23.5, 22.8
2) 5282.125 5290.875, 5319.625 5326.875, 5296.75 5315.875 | -0.52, 23.7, 23.3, 21.9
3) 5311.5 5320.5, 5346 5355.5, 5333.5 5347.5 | 0.05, 23.8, 24.2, 24.4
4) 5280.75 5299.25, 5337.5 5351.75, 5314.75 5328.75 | 0.85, 23.5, 22.4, 24.1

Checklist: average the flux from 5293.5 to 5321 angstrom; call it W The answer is 23.3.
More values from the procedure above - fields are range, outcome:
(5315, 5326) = 22.7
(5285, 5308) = 23.5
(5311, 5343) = 23.2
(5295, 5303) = 22.9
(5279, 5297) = 23.5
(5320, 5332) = 21.7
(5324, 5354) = 23.4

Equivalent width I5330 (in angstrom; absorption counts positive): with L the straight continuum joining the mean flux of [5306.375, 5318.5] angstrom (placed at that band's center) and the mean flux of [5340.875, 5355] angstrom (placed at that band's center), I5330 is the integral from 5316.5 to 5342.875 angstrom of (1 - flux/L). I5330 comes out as 1.1 angstrom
